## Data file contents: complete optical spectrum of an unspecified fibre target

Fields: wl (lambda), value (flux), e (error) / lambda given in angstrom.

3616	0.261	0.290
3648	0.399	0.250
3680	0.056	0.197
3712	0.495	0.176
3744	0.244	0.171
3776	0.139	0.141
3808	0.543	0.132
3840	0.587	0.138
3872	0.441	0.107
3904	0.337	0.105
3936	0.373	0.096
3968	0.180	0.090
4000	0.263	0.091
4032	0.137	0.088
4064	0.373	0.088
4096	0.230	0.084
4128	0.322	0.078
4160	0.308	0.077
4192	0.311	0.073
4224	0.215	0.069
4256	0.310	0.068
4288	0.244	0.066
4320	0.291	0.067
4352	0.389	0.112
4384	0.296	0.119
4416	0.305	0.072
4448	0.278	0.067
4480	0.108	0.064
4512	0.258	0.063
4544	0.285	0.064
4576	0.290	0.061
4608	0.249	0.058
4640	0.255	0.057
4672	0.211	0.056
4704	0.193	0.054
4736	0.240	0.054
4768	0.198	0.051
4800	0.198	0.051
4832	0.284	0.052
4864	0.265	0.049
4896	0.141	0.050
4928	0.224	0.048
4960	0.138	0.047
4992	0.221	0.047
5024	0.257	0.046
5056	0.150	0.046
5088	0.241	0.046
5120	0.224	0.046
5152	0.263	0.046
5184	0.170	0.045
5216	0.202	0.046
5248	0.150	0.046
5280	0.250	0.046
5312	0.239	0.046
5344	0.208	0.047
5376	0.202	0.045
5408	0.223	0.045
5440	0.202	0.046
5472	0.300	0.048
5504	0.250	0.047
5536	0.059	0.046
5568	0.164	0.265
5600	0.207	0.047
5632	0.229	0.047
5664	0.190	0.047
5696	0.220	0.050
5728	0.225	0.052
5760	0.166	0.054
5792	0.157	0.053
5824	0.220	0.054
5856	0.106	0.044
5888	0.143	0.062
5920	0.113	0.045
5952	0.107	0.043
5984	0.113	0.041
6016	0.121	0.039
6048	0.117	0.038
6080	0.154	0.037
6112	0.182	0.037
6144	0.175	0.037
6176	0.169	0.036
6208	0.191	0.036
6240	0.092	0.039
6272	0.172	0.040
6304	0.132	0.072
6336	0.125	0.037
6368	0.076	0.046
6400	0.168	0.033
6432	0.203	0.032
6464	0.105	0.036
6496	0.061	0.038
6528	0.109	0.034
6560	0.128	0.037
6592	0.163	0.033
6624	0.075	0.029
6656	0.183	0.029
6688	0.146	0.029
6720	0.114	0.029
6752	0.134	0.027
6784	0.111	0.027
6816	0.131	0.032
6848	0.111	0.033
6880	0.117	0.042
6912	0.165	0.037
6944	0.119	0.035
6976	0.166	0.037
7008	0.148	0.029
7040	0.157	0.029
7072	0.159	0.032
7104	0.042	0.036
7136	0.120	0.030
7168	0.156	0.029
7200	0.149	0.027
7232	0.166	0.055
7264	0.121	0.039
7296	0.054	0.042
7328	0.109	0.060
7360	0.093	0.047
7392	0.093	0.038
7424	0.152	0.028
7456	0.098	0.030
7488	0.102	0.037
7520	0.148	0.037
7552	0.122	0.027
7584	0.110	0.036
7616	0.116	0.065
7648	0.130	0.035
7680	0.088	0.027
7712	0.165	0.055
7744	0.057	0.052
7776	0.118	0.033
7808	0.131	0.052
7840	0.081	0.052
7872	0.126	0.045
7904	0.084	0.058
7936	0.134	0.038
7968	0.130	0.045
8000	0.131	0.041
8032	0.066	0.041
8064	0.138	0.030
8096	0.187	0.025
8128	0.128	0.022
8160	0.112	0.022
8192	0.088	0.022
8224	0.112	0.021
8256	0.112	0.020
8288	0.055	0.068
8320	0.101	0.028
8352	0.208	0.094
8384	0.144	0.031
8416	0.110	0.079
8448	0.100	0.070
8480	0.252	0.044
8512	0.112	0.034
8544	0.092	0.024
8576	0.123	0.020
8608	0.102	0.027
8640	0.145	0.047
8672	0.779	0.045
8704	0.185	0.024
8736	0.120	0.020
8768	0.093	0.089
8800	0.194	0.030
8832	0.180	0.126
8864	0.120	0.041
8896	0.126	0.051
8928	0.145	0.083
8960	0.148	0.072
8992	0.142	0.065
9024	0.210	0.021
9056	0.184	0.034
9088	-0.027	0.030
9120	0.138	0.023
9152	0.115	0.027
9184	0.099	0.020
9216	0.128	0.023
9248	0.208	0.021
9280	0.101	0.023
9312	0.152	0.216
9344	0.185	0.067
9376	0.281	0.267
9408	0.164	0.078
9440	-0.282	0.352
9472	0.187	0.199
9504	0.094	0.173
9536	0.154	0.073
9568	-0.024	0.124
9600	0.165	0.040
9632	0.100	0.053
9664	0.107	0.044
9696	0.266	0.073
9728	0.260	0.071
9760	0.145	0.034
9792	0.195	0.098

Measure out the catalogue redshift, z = 1.33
